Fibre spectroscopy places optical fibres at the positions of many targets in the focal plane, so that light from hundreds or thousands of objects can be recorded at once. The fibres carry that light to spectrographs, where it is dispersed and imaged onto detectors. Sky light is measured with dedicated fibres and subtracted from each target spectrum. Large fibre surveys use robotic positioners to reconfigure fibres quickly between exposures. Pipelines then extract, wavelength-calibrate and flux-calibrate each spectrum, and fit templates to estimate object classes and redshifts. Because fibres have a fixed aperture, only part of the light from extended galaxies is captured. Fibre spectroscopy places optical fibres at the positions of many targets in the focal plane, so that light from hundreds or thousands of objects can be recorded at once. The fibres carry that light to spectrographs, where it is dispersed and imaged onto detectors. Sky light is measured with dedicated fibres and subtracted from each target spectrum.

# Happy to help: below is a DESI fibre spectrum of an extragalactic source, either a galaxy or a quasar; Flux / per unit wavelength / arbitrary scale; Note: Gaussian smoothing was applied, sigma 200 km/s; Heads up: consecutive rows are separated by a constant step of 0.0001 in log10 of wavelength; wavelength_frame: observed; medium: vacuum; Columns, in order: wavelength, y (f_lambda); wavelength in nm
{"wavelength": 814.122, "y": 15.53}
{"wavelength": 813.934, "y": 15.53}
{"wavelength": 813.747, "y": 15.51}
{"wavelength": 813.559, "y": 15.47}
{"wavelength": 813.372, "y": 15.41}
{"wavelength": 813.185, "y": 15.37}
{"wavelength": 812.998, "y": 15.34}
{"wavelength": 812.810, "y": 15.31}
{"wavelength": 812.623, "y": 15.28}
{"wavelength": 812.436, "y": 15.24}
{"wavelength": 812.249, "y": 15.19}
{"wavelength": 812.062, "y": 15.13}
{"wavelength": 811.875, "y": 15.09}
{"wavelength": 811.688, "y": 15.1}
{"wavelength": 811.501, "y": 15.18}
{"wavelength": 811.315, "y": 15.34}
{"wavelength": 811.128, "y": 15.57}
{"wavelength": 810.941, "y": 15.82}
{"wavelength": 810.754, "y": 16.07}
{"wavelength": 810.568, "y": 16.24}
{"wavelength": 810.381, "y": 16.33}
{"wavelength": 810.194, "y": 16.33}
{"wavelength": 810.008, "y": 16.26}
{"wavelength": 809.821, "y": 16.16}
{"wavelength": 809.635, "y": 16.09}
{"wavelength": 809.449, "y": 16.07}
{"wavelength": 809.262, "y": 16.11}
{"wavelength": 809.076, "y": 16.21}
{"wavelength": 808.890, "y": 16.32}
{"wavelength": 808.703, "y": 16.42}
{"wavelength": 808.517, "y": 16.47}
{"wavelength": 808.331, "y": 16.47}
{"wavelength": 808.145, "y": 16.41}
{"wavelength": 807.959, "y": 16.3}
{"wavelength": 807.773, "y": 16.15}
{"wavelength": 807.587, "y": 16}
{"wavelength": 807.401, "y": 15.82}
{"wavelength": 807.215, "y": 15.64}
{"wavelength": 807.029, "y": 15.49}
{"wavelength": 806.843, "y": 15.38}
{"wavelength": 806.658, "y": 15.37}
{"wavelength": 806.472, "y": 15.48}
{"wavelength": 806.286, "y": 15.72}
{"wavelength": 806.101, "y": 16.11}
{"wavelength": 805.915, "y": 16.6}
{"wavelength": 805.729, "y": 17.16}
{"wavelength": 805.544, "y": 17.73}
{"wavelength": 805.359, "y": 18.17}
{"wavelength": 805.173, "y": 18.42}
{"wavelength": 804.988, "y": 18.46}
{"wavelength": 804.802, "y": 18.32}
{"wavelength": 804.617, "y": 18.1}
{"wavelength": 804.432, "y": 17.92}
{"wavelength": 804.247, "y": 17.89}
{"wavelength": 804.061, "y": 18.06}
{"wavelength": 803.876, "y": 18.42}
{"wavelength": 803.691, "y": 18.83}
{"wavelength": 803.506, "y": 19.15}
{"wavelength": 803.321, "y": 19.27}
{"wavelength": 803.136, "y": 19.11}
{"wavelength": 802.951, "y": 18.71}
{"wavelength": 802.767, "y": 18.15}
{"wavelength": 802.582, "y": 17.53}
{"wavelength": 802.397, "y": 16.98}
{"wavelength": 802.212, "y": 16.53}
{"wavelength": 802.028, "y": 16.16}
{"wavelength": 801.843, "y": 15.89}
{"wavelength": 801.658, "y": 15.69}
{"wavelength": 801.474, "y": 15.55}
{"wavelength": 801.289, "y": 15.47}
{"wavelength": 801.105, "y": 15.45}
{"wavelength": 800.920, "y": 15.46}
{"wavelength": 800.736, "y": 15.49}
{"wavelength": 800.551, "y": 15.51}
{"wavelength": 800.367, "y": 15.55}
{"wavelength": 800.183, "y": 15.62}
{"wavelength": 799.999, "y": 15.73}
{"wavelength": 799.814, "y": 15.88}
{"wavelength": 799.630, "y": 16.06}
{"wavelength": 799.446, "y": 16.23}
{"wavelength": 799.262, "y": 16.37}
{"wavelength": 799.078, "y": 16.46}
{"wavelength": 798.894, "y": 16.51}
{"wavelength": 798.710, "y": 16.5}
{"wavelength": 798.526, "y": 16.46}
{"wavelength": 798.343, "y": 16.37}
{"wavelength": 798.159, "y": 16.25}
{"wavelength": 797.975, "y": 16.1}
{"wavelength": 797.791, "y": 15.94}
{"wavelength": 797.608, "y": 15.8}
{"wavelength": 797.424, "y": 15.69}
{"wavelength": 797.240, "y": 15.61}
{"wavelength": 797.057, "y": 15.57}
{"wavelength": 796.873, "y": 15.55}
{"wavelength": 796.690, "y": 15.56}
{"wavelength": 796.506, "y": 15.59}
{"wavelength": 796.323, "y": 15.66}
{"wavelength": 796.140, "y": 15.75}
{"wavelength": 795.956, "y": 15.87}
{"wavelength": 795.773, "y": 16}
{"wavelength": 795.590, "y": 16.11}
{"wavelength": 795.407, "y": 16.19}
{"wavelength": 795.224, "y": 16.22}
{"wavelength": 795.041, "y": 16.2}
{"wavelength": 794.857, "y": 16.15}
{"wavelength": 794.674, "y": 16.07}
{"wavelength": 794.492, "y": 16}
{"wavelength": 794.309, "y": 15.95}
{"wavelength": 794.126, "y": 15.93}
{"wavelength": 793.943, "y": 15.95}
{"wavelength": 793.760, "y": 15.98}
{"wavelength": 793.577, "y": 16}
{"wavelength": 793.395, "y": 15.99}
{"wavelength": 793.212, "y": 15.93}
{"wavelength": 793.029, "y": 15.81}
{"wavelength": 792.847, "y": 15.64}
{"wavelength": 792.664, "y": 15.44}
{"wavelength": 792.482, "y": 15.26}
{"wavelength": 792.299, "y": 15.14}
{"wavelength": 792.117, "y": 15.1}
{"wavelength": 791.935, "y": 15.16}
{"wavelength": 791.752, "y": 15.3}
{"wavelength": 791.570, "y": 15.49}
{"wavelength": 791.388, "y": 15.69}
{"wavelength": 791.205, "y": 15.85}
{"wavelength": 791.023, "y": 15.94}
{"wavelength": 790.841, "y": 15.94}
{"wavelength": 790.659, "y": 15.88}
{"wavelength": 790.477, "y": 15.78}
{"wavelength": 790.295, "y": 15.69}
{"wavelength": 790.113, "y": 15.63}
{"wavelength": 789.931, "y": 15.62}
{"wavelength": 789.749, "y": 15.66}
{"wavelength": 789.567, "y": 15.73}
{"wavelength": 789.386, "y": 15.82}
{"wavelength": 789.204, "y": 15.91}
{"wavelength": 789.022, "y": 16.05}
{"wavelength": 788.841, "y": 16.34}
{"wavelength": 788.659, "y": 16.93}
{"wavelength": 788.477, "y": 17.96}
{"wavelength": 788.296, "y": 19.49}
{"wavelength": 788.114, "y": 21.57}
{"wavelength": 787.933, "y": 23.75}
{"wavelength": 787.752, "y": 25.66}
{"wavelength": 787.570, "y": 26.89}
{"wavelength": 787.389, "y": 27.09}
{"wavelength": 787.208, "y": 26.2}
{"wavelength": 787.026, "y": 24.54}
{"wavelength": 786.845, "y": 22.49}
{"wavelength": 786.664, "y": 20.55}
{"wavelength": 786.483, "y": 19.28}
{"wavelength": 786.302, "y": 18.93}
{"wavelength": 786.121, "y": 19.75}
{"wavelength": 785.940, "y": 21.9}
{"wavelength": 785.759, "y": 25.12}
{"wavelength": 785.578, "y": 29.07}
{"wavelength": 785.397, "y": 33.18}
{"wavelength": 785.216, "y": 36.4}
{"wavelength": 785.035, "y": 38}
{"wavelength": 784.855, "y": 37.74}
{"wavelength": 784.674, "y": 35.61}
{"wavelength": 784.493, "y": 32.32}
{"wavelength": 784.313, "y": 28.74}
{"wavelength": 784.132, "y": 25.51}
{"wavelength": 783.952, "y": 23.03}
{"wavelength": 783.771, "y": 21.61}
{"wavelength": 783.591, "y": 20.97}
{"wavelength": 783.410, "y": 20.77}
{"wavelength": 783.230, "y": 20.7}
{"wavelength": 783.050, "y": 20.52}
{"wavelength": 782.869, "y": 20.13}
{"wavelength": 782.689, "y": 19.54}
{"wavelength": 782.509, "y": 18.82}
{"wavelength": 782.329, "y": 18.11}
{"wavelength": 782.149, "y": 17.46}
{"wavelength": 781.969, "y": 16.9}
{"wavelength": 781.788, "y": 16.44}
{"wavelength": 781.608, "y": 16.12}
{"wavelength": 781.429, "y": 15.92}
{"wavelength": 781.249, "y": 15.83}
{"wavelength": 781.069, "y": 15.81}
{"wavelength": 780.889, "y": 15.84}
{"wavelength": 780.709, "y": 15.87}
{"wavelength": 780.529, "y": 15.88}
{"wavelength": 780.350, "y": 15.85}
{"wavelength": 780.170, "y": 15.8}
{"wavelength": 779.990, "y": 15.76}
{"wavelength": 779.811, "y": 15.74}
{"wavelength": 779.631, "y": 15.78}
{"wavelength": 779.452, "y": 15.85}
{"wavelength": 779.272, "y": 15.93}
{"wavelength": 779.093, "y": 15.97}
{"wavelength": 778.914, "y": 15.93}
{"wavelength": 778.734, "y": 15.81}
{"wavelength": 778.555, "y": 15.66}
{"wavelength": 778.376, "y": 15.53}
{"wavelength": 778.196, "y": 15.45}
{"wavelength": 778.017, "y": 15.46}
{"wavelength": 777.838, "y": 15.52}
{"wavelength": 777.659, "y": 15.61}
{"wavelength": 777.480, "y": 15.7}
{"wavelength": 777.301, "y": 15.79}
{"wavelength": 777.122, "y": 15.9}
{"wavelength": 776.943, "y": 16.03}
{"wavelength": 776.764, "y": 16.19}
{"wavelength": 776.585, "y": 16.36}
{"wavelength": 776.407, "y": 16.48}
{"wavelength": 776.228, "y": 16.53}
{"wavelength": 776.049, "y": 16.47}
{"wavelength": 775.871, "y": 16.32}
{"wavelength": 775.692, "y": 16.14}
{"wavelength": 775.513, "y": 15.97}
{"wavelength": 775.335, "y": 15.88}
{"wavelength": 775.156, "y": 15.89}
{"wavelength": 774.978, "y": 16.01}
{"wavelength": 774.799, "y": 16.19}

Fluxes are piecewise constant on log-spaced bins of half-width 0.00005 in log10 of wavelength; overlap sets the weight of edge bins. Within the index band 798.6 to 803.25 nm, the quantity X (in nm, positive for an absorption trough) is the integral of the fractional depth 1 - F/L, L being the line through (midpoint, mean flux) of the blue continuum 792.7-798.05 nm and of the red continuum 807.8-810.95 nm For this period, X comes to -0.10 nm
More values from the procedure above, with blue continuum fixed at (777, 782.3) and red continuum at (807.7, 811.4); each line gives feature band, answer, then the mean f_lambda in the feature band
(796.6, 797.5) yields 0.03 nm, 15.6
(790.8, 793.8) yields 0.08 nm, 15.6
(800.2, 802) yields 0.06 nm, 15.6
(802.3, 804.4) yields -0.29 nm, 18.4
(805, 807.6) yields -0.05 nm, 16.4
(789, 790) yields 0.01 nm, 15.8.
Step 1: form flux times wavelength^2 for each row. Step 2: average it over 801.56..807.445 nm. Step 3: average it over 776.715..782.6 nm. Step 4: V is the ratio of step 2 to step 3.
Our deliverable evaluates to 1.14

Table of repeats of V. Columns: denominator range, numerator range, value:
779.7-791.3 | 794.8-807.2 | 0.83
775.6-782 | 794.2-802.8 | 1.06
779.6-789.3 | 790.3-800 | 0.75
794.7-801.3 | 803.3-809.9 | 1.08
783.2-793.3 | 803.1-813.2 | 0.83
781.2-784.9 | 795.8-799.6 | 0.76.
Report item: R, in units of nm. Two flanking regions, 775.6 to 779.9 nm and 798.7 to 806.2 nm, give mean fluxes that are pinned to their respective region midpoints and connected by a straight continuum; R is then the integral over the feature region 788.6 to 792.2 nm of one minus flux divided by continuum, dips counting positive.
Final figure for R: 0.156 nm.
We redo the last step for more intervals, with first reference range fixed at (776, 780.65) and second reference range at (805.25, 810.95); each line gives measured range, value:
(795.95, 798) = 0.05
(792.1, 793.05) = 0.04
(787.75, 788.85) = -0.28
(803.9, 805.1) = -0.14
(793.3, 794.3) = 0.01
